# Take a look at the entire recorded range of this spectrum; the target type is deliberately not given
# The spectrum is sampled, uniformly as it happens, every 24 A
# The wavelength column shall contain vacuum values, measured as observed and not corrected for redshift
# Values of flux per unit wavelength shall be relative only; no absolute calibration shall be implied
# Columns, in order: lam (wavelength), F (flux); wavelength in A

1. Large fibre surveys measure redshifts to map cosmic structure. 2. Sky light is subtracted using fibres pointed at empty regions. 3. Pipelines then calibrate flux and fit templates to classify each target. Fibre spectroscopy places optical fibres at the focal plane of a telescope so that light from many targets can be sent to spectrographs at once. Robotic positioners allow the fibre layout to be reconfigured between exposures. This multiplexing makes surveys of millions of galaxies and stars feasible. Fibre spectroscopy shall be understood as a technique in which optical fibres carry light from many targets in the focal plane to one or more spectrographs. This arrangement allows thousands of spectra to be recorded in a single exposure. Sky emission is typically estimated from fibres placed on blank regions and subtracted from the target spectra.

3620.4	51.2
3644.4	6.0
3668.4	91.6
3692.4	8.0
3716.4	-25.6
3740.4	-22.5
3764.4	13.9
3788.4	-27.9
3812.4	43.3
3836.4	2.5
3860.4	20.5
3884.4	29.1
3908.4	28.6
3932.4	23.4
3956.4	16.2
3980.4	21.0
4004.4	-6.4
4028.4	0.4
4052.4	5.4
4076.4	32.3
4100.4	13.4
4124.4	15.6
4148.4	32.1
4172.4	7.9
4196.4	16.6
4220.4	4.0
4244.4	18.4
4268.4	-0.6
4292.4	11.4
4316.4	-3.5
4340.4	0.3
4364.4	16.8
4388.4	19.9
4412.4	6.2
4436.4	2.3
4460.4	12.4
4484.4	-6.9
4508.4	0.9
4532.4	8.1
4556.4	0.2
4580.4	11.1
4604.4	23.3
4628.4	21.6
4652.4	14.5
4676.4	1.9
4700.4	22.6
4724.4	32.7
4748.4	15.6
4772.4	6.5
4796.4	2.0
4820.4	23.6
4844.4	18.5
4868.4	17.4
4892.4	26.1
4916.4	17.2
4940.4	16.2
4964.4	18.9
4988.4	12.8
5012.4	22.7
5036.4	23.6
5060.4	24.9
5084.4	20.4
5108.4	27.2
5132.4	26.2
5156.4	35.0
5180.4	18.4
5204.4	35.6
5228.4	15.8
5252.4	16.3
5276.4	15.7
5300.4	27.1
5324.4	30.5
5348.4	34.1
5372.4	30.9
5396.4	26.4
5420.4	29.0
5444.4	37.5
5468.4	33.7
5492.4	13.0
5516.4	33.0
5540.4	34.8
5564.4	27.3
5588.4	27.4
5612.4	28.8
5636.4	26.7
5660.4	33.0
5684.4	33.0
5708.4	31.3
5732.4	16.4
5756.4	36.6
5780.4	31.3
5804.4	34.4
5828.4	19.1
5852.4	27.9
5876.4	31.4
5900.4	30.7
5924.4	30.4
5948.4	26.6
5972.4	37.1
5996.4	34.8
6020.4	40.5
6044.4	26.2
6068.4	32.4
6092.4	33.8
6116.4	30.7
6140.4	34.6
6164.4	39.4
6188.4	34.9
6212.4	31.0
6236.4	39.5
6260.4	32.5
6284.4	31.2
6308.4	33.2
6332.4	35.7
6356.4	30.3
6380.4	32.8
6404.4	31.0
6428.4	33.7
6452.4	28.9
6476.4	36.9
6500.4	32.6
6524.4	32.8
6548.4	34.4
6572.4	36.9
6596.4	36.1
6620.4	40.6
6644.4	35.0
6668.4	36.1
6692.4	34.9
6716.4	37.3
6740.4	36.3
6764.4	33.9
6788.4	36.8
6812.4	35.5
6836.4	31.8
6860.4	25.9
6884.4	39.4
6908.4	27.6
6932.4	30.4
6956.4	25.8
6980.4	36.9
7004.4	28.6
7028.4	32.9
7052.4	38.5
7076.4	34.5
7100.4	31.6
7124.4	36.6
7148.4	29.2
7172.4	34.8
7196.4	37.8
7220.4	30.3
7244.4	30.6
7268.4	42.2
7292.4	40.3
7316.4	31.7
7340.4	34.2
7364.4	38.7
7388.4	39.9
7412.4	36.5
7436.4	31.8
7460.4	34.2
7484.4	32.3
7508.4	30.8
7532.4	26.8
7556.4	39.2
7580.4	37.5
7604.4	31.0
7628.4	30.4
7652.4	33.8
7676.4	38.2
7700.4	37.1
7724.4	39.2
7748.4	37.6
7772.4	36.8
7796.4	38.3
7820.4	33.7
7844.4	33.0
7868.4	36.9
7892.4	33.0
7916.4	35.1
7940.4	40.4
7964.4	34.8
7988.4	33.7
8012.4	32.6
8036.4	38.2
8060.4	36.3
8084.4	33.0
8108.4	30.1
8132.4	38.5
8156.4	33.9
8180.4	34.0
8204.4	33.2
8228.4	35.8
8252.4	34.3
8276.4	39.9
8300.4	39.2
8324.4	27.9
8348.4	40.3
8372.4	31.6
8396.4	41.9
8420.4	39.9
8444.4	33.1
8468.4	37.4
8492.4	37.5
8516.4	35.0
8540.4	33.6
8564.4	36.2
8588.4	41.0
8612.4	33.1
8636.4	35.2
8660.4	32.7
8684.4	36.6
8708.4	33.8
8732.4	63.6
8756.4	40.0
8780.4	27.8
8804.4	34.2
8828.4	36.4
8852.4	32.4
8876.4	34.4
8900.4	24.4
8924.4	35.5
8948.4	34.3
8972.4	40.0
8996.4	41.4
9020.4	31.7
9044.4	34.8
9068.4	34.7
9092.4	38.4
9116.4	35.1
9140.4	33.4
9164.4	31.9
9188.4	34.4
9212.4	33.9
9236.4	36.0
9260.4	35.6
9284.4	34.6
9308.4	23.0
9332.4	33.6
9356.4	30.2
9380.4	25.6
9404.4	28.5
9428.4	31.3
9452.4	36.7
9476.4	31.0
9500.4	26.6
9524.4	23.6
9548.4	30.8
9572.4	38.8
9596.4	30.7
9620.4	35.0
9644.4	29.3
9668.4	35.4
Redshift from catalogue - 0.331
